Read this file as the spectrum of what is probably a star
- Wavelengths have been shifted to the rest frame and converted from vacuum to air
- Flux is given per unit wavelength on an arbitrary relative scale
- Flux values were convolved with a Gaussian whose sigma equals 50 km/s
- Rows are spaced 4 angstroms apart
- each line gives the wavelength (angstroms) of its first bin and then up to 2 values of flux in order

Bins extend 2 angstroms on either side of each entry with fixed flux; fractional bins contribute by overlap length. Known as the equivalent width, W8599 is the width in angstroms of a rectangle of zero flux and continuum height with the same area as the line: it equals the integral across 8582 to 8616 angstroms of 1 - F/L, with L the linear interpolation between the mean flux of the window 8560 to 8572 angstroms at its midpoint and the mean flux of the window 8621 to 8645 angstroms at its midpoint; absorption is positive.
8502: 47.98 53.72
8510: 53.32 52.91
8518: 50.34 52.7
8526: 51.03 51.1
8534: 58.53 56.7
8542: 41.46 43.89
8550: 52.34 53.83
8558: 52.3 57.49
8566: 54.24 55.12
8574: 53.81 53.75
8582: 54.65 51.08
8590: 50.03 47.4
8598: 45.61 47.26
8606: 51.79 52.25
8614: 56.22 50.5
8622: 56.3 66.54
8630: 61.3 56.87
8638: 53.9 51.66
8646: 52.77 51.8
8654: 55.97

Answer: 3.7 angstroms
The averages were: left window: 55.6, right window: 57.6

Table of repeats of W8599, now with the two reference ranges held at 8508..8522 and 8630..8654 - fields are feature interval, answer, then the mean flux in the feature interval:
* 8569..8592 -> 0.13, 53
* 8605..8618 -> 0.17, 53.1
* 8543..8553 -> 0.90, 48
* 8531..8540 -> -0.74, 56.9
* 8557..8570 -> -0.46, 54.9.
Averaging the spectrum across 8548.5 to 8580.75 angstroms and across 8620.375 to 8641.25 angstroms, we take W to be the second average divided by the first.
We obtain 1.1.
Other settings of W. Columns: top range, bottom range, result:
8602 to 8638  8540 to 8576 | 1.08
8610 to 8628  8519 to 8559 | 1.11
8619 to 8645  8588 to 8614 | 1.15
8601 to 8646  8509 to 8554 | 1.07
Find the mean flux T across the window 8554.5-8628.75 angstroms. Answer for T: 53.2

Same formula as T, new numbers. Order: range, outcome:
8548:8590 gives 53.7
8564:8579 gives 54.3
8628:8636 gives 59.1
